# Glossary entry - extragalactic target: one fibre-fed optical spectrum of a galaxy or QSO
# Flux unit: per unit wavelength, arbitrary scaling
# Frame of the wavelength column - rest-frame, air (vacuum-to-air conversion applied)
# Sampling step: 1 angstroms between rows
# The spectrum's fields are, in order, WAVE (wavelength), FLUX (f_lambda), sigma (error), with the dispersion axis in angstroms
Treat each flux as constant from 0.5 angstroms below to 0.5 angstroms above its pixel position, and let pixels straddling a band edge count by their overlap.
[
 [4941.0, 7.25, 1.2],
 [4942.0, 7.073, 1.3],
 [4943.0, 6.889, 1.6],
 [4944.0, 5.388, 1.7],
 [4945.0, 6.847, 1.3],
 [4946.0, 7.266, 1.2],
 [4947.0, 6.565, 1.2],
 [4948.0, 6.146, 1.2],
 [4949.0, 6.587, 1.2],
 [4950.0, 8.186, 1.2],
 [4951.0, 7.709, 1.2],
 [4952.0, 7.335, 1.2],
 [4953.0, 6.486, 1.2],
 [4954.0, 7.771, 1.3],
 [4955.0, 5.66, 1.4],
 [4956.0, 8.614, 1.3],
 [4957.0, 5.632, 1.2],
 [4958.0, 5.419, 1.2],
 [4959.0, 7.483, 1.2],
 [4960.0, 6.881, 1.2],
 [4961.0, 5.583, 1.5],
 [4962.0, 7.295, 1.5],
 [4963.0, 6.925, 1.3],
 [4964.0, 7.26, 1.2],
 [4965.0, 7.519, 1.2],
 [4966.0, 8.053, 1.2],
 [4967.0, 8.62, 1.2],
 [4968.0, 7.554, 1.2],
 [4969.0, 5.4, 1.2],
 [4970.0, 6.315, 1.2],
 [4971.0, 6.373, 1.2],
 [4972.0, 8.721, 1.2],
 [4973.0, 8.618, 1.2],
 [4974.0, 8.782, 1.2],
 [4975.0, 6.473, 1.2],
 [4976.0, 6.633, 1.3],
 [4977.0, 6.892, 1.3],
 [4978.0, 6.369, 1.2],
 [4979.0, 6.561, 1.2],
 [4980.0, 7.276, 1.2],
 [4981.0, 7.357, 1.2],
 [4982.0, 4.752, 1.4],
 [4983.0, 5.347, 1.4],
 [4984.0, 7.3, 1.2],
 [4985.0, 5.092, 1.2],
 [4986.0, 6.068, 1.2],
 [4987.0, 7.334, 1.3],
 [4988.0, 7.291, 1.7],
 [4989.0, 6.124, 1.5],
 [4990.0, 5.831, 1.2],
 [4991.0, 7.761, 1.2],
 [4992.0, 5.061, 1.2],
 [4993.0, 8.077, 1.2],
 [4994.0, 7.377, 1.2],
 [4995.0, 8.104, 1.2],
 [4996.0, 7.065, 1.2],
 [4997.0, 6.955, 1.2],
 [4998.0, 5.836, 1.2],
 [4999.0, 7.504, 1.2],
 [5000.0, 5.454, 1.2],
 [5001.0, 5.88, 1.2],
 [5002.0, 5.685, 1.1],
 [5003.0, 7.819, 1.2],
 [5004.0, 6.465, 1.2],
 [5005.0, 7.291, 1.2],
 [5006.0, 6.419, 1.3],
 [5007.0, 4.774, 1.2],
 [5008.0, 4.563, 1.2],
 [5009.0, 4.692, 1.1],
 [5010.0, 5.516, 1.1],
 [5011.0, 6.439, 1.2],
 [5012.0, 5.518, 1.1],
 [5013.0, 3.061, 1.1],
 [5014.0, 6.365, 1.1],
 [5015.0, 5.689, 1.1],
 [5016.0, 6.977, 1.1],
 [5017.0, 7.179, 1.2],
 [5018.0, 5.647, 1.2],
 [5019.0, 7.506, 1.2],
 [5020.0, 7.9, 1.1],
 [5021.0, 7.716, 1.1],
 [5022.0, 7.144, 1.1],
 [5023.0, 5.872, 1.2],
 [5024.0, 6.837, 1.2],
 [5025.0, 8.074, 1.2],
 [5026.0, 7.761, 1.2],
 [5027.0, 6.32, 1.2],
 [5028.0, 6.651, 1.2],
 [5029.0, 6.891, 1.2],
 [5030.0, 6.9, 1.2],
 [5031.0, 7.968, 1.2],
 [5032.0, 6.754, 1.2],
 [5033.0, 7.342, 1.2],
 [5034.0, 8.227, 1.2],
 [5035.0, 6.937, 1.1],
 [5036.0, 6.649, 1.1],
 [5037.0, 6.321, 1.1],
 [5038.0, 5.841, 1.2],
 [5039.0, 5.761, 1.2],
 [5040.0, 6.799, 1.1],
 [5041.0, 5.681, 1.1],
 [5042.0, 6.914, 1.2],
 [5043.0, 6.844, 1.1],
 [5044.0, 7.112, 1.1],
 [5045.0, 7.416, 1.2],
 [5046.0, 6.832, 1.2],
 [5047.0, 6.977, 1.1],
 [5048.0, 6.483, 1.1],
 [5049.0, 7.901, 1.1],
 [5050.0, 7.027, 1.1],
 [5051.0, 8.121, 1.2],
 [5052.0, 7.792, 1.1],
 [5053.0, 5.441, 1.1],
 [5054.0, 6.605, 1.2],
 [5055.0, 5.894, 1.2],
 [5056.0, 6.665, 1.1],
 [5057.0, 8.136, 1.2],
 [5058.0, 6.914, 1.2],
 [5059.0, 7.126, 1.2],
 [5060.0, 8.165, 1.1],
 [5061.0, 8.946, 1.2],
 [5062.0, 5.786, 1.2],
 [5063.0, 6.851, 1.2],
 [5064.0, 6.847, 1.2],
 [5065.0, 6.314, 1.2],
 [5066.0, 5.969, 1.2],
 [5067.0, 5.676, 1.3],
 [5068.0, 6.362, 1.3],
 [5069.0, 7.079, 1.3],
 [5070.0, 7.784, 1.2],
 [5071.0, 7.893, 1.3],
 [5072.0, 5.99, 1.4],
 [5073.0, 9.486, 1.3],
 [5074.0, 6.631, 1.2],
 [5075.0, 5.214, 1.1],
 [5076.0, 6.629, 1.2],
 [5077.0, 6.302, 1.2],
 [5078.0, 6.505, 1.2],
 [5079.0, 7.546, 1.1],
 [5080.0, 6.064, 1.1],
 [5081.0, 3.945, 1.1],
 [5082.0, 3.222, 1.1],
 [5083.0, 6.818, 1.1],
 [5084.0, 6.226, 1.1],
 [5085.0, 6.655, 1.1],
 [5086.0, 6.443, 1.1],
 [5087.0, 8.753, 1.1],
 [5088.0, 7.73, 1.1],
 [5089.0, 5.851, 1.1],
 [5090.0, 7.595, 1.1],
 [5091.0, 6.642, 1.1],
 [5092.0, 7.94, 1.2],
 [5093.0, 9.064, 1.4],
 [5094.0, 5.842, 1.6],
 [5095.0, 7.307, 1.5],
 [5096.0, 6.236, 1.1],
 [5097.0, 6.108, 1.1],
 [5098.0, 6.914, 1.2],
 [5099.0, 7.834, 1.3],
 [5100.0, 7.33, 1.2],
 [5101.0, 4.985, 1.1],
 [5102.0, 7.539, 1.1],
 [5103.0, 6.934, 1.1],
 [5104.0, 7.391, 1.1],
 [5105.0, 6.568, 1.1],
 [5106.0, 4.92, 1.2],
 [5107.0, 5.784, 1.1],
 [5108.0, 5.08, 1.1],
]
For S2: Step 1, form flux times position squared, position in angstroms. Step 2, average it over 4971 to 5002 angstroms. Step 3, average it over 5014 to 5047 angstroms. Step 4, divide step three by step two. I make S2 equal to 1.0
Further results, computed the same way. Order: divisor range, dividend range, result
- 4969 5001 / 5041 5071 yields 1.06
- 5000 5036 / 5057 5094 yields 1.07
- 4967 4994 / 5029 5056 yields 1.04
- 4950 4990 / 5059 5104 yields 1.03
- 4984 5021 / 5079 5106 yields 1.09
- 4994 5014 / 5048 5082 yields 1.14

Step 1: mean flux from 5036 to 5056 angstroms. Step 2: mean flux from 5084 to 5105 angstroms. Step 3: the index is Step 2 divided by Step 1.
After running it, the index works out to 1.04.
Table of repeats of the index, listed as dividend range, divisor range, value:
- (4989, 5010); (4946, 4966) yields 0.92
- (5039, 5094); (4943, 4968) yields 0.98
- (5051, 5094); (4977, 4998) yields 1.02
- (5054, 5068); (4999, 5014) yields 1.19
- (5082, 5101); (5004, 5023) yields 1.13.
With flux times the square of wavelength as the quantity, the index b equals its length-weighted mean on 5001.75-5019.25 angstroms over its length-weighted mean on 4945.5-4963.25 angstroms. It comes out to 0.89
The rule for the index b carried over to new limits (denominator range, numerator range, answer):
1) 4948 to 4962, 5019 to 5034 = 1.08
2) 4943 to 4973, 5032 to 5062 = 1.04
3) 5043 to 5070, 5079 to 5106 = 0.97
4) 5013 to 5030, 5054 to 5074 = 1.05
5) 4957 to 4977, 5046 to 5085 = 0.98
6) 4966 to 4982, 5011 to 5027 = 0.94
